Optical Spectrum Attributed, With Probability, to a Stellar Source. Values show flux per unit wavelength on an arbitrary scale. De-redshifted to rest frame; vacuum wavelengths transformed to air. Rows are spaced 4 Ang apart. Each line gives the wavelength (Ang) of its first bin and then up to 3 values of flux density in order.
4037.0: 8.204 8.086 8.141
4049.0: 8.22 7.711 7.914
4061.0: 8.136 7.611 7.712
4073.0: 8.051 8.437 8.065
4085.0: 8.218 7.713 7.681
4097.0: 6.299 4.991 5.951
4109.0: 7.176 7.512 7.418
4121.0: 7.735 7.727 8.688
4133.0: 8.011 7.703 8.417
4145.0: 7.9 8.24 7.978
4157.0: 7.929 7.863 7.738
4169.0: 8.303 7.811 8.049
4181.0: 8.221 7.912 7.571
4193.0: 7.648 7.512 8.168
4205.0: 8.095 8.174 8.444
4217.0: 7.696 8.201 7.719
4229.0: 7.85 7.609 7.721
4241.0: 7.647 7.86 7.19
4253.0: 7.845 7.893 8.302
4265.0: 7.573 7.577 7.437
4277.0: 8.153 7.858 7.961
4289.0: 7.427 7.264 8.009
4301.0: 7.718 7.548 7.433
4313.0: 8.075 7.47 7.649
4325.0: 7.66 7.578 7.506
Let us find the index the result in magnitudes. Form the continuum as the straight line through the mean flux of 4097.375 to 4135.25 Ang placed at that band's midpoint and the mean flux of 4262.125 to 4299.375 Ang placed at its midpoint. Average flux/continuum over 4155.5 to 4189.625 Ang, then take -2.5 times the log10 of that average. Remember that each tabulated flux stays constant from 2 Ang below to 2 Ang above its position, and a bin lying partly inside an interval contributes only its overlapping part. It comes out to -0.081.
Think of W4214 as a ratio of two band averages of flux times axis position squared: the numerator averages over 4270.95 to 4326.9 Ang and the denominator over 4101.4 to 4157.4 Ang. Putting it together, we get 1.09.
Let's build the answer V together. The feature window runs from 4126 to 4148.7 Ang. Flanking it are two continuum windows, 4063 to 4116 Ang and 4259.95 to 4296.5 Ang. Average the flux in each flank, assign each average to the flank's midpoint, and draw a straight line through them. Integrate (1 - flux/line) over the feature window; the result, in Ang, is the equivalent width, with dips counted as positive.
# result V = -2.1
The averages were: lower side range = 7.34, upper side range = 7.72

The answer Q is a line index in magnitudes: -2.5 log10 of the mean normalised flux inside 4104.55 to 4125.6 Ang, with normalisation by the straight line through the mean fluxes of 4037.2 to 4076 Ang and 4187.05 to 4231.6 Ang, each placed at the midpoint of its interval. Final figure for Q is 0.09 mag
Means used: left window 7.98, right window 7.91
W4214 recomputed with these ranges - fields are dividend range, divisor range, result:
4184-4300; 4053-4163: 1.08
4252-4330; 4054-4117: 1.15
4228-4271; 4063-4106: 1.14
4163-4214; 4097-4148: 1.11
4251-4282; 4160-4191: 1.03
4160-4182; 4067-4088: 1.04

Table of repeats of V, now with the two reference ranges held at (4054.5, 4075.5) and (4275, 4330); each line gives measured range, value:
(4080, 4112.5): 3.6 Ang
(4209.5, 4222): -0.5 Ang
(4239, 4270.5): 0.0 Ang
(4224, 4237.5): 0.1 Ang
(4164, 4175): -0.2 Ang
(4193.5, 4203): 0.0 Ang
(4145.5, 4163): -0.4 Ang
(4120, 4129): -0.1 Ang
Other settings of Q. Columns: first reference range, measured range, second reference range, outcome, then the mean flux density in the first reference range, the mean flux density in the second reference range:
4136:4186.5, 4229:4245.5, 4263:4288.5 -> 0.017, 8.01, 7.74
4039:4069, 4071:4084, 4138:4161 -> -0.028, 7.96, 8.06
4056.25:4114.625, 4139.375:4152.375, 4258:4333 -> -0.091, 7.42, 7.7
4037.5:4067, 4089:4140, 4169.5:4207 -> 0.095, 7.99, 7.9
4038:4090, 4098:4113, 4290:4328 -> 0.260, 8.01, 7.64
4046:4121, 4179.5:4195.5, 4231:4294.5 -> -0.027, 7.5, 7.71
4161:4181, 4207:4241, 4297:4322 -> -0.006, 7.99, 7.68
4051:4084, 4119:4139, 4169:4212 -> -0.002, 7.96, 7.95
